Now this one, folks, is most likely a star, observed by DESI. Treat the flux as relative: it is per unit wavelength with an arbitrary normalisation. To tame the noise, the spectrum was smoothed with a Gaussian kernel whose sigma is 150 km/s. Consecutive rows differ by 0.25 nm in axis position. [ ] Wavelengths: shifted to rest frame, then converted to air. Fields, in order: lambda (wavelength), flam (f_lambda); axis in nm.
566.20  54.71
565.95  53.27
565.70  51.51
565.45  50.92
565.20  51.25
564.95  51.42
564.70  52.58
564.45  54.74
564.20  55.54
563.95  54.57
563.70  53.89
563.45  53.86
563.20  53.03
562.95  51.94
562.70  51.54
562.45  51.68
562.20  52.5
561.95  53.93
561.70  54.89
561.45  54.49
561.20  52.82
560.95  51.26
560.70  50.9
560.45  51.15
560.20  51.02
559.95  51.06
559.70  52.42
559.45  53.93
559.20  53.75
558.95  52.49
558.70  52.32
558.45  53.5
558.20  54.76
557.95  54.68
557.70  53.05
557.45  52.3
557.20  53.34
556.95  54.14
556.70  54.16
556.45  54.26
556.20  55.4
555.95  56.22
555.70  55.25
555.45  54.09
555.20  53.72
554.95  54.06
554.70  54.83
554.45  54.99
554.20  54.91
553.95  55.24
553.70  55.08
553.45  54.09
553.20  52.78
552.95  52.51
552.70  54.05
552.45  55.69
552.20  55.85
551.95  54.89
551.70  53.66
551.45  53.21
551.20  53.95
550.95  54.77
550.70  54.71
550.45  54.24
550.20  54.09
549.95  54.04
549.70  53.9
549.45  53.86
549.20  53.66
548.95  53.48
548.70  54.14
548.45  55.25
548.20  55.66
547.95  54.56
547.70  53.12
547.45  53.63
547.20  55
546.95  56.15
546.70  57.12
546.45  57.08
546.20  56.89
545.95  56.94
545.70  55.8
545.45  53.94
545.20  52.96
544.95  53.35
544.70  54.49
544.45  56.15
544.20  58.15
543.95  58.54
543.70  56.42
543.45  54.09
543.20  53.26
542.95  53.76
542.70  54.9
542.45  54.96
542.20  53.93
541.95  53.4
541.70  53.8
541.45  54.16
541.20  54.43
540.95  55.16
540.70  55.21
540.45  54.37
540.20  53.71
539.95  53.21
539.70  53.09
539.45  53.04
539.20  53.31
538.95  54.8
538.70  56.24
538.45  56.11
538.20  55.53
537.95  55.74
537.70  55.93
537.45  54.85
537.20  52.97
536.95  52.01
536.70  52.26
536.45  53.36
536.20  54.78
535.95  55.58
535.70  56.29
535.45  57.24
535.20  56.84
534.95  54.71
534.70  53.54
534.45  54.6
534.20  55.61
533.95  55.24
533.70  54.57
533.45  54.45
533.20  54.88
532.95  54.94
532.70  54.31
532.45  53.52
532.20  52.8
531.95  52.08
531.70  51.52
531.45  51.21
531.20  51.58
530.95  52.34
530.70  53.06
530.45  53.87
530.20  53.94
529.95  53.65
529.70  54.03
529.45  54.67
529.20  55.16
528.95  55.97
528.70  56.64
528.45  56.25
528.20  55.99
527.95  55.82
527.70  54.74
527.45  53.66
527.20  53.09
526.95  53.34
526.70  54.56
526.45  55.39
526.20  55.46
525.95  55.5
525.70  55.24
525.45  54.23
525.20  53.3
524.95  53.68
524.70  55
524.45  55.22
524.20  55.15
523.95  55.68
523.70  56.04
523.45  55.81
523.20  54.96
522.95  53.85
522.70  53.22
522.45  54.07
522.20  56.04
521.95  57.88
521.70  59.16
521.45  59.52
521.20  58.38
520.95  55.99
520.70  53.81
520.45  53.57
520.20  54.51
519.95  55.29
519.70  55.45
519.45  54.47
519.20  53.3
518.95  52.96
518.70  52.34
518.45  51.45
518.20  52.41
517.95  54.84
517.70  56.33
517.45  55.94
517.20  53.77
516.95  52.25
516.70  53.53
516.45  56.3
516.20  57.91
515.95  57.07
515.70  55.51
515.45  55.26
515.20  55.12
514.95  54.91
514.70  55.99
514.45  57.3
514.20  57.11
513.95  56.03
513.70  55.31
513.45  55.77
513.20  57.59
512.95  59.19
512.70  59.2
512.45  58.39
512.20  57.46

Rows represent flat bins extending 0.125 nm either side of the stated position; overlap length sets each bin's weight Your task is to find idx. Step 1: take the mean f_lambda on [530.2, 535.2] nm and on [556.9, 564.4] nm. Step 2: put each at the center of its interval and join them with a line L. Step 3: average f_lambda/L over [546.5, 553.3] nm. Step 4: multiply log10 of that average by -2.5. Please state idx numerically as -0.022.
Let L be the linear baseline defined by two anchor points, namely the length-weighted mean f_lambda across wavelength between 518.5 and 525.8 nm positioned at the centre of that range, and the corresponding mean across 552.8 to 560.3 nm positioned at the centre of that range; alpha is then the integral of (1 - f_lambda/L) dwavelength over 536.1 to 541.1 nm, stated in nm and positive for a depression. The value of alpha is 0.02 nm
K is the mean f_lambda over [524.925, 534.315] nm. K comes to 54.2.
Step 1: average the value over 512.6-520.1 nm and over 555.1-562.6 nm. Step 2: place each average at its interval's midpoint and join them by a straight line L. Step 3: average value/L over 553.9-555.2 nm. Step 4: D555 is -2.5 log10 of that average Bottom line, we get -0.02 mag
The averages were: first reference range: 55.3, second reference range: 53.3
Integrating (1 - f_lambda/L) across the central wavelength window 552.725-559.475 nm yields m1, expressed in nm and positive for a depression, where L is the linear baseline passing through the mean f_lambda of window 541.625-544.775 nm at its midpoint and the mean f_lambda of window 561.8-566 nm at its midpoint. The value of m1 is -0.05 nm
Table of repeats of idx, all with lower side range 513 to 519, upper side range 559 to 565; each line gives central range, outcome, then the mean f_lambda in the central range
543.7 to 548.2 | -0.04 mag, 55.6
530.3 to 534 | 0.02 mag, 53.3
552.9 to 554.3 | -0.02 mag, 54.2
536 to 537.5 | 0.02 mag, 53.4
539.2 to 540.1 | 0.02 mag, 53.2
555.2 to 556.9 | -0.03 mag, 54.8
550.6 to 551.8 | -0.01 mag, 54.1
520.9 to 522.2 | -0.06 mag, 58.1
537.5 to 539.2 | -0.03 mag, 55.5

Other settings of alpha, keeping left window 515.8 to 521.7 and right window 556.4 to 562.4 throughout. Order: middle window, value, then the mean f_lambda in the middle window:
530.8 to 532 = 0.057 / 51.8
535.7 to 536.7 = -0.007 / 54.5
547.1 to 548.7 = -0.028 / 54.5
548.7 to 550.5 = -0.014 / 53.9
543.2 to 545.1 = -0.068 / 55.7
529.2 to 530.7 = 0.010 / 54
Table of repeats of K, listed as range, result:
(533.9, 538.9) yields 55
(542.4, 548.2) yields 55.3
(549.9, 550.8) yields 54.3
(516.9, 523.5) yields 54.9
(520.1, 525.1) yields 55.6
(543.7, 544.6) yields 57.4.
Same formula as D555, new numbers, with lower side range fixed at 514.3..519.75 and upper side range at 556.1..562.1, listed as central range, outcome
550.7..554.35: -0.019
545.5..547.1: -0.057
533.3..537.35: -0.012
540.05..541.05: -0.014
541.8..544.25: -0.025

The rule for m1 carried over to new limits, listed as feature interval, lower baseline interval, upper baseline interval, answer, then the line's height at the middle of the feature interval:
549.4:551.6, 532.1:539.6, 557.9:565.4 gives -0.02 nm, 53.7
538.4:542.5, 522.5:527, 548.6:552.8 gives 0.02 nm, 54.5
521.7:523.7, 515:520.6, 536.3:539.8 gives -0.04 nm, 54.5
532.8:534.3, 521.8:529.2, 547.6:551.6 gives 0.00 nm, 54.8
